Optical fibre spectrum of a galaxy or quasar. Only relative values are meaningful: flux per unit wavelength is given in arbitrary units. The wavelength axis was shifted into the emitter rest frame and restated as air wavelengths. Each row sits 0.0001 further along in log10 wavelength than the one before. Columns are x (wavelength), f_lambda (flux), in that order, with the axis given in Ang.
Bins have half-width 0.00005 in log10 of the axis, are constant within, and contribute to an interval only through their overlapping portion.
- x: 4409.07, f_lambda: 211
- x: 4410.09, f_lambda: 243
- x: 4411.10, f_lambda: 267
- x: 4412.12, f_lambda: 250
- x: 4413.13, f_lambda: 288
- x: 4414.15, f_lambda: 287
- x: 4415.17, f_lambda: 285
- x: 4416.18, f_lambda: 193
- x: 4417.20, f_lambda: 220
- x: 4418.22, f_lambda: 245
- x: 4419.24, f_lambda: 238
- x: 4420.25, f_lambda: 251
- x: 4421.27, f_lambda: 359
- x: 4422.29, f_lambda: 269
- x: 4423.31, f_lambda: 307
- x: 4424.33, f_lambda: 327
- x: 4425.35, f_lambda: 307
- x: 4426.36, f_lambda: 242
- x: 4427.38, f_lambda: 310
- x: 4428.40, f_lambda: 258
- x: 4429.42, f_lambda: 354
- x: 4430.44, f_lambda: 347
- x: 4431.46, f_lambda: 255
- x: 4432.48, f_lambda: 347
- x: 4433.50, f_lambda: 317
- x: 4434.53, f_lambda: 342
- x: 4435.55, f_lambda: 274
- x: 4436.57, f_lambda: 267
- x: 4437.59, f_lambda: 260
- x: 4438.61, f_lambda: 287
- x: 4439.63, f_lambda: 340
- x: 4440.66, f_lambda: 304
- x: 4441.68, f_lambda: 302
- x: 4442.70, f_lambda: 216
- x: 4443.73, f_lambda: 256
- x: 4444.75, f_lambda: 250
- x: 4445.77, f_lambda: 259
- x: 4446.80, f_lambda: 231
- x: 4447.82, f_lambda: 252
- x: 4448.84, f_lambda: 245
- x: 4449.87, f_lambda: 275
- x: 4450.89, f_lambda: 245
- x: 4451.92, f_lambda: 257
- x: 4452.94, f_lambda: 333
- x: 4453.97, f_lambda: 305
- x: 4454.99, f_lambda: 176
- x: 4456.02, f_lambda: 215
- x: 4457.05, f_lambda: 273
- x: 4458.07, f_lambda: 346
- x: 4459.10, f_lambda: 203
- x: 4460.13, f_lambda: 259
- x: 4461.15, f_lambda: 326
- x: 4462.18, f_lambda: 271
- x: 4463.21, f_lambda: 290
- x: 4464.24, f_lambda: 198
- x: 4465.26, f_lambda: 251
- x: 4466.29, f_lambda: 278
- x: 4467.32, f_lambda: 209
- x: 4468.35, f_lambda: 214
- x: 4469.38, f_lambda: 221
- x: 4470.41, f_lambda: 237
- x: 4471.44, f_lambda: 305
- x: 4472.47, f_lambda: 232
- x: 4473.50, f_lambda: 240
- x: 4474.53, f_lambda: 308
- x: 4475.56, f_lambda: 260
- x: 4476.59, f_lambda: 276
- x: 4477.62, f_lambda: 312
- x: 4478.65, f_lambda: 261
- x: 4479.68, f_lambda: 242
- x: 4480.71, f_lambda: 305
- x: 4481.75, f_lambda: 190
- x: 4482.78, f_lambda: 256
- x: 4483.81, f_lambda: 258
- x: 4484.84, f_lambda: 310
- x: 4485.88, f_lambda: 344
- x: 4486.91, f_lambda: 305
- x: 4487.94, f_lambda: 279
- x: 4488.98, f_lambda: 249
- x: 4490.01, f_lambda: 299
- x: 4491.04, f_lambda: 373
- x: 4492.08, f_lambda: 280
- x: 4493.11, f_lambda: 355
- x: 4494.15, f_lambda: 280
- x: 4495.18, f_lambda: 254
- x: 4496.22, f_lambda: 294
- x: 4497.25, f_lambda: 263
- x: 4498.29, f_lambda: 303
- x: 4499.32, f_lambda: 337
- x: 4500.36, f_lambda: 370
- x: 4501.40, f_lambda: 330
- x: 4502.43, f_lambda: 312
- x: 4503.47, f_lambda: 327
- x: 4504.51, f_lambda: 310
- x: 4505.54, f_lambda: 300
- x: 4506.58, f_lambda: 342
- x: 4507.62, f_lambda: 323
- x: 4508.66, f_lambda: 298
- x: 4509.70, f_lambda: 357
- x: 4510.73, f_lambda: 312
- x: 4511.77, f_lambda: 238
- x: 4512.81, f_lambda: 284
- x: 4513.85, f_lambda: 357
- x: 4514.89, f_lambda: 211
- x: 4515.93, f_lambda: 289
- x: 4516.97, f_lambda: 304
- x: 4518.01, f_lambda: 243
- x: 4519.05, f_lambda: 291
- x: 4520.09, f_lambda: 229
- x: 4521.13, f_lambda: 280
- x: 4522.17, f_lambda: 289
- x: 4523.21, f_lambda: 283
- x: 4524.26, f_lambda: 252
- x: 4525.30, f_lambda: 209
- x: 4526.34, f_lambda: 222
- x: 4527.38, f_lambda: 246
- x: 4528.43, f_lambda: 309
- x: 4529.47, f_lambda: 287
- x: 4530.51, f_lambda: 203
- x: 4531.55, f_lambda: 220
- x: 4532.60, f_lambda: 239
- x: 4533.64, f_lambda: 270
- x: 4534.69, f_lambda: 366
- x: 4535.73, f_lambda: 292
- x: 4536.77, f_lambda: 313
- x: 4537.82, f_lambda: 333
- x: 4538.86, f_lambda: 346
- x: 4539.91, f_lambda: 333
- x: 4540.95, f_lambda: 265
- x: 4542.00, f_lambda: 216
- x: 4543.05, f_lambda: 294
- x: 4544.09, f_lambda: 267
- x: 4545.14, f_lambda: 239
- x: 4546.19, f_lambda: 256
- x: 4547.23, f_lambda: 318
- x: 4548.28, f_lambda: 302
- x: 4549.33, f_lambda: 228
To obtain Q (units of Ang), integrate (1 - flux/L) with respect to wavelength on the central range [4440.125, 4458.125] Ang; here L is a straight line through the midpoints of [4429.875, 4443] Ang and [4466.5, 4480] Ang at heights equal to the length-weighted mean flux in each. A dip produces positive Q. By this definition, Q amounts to 1.41 Ang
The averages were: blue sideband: 298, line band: 261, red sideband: 256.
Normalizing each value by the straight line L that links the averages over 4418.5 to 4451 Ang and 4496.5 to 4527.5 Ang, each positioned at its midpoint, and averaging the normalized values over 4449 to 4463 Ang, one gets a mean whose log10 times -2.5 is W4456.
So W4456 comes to 0.07 mag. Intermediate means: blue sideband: 284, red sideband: 291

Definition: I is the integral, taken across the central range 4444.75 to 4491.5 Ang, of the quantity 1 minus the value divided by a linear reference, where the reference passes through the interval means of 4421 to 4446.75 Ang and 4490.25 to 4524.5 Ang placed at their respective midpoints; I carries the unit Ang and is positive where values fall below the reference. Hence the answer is 4.7 Ang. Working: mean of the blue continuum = 292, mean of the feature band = 266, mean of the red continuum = 299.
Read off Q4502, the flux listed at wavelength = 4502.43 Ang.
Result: 312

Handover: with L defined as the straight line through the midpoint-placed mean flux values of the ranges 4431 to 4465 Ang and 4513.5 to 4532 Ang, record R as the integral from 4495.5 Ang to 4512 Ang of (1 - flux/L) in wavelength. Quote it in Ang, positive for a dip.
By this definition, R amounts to -3.1 Ang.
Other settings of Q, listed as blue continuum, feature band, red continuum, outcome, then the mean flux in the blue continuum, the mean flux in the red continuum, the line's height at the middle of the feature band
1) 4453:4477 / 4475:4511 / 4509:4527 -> -4.4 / 258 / 274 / 266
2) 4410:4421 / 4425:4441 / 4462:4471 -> -3.3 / 254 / 240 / 249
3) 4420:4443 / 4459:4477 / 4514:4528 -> 1.8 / 299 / 260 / 283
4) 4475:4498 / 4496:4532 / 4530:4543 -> -0.3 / 284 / 283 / 284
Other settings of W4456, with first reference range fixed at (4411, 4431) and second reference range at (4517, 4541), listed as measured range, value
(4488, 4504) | -0.11 mag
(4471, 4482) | 0.04 mag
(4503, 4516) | -0.10 mag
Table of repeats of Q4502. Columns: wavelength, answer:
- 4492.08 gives 280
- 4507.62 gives 323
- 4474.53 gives 308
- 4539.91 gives 333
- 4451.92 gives 257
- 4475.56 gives 260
